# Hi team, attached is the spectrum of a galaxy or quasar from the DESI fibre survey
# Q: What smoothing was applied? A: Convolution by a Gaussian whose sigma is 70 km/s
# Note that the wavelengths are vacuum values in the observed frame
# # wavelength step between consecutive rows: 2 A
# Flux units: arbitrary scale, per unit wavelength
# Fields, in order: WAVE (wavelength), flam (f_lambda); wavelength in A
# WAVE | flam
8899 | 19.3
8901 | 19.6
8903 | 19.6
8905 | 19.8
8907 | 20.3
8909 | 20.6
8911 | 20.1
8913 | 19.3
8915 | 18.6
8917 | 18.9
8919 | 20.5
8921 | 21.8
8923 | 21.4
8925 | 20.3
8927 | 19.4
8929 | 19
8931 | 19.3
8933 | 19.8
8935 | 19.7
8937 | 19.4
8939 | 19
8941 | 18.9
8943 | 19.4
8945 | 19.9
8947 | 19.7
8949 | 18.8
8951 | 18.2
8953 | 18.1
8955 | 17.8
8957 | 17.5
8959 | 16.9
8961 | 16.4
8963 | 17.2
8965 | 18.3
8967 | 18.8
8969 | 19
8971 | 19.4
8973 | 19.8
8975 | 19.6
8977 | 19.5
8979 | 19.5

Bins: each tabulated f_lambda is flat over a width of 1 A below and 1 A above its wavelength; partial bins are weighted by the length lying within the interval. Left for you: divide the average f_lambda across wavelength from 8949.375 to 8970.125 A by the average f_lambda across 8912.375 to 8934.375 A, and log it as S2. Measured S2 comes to 0.90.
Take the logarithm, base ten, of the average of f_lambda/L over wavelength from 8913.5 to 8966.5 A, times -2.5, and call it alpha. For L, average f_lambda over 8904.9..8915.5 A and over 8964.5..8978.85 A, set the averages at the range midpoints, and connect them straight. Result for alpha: 0.03 mag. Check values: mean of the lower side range 19.8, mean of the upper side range 19.2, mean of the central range 19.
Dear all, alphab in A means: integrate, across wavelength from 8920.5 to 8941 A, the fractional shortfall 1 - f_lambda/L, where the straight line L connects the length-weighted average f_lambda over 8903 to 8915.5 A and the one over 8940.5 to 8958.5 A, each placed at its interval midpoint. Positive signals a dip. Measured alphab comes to -0.66 A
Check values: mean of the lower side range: 19.8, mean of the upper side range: 18.6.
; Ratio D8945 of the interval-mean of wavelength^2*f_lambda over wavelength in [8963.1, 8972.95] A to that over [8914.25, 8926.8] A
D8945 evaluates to 0.94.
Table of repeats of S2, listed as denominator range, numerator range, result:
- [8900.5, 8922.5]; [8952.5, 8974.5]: 0.91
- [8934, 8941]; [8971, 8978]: 1.02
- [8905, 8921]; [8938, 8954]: 0.96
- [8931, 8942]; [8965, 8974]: 0.99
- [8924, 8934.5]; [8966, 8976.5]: 0.99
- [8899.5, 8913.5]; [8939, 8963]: 0.92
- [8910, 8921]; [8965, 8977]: 0.98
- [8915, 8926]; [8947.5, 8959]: 0.88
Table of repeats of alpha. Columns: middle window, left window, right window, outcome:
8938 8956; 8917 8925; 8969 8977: 0.07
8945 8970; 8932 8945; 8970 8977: 0.08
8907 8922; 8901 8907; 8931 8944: -0.02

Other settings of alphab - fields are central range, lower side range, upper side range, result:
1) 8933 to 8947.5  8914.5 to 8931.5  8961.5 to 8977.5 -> 0.1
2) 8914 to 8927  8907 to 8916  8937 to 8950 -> -0.4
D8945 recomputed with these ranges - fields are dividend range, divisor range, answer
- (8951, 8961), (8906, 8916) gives 0.89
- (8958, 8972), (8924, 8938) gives 0.93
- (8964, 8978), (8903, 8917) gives 0.99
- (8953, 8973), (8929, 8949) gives 0.93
